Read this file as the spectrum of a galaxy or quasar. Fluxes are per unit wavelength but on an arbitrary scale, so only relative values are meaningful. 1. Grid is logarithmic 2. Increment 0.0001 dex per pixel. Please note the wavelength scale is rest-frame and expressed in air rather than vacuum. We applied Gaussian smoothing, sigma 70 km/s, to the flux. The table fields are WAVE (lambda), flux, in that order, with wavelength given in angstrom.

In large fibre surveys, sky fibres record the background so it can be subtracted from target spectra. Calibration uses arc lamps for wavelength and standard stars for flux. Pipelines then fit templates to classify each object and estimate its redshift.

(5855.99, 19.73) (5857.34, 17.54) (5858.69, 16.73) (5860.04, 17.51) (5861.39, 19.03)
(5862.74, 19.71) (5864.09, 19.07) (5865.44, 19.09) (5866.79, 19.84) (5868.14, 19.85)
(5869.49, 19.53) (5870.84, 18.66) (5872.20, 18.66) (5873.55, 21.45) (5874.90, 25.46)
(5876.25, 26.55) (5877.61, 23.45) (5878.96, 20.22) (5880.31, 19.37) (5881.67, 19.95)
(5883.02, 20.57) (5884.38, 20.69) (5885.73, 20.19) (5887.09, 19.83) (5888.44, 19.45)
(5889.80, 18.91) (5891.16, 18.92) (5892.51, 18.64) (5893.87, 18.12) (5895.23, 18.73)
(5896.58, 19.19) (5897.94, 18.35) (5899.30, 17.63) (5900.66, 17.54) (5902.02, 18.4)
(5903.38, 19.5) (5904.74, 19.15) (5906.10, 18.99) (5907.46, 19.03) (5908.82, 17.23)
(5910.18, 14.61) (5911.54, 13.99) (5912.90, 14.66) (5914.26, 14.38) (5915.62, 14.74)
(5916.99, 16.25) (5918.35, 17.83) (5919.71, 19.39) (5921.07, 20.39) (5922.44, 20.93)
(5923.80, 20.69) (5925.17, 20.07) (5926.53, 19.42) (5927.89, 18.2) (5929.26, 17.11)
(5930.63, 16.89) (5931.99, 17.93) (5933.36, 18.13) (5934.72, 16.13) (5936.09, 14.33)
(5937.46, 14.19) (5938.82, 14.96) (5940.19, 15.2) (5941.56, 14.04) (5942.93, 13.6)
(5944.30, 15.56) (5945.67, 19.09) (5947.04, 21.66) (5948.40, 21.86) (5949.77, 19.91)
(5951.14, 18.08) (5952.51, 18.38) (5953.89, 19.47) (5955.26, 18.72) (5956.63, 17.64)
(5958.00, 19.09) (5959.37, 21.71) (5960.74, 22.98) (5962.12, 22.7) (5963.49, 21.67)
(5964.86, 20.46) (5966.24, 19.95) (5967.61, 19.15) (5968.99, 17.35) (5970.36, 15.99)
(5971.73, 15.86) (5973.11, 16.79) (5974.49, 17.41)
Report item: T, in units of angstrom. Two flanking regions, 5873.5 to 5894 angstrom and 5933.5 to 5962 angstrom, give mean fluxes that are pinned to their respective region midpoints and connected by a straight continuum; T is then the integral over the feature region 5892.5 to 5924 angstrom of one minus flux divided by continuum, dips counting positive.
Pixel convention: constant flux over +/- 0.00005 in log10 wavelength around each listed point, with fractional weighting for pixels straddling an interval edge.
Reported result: 3.0 angstrom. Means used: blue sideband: 20.8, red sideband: 17.9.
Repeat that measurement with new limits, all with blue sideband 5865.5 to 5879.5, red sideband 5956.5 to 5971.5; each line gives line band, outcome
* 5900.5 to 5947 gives 7.5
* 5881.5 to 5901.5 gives 1.8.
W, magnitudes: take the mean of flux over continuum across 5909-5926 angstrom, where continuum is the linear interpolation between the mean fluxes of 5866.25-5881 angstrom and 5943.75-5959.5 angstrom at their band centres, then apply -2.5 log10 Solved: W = 0.16 mag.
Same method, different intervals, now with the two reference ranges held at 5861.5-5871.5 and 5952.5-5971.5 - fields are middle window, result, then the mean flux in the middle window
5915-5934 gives 0.062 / 18.4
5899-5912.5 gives 0.114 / 17.5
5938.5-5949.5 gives 0.142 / 17.2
